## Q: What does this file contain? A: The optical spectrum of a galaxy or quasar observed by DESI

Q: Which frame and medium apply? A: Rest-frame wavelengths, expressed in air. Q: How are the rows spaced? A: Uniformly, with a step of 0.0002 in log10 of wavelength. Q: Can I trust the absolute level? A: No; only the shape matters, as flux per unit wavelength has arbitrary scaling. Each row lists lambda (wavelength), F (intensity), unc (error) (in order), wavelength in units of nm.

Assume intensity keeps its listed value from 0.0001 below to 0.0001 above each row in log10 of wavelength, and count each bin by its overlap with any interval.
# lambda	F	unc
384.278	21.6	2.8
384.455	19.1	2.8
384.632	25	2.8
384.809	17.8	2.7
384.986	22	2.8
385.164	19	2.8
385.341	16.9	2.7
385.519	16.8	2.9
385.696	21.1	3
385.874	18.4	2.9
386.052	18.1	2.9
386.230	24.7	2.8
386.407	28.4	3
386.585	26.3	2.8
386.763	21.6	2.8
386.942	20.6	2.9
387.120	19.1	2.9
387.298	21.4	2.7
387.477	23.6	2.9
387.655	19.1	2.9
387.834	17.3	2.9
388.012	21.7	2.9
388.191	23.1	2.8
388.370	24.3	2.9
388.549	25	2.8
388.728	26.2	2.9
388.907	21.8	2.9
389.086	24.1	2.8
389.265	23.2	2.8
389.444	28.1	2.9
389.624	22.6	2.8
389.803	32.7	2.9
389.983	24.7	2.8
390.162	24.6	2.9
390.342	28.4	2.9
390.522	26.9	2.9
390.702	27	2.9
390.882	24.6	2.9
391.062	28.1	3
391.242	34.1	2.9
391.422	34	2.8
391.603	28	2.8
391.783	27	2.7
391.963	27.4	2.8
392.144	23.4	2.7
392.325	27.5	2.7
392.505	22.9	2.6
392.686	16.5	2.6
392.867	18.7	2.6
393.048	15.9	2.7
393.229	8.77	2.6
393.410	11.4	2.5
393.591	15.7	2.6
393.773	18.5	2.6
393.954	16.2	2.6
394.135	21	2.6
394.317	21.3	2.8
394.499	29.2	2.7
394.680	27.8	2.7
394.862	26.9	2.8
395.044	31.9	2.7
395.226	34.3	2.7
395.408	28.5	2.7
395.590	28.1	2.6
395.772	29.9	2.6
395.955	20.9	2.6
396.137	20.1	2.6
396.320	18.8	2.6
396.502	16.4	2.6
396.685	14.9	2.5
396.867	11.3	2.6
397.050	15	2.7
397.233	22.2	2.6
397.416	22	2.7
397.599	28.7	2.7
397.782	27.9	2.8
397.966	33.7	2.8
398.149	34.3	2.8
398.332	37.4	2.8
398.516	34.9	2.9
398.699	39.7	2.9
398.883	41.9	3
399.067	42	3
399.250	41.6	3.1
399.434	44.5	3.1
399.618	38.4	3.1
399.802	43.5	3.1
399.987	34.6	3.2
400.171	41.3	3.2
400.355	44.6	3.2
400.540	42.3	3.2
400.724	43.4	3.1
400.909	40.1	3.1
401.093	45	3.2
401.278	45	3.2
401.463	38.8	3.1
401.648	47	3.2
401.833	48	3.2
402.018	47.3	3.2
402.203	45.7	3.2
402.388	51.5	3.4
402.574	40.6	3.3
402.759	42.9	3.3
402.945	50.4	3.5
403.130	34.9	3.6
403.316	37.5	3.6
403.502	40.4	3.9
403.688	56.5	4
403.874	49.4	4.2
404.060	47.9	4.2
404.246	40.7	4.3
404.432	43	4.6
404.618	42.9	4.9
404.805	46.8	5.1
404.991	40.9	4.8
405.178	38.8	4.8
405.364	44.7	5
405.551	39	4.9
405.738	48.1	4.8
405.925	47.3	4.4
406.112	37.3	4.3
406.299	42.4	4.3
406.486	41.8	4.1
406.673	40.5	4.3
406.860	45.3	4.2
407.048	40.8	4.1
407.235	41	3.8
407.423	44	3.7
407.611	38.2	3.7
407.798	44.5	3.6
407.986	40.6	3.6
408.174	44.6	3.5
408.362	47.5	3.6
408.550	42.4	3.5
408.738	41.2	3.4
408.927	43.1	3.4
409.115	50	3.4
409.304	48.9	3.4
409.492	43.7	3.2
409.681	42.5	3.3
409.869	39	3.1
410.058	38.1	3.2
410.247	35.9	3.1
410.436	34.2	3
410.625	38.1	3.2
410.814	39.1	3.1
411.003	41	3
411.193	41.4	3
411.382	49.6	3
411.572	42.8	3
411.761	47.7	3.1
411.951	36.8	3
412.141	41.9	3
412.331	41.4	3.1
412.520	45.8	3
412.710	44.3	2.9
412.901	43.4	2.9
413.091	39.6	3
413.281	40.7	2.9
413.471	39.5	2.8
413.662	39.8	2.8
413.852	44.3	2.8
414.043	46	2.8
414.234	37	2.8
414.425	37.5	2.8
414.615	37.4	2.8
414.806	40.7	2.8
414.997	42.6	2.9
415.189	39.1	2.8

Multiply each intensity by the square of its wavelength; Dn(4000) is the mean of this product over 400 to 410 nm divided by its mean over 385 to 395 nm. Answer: 2.0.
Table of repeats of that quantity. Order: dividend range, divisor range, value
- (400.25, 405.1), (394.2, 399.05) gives 1.69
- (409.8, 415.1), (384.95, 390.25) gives 2.05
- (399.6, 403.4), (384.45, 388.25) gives 2.22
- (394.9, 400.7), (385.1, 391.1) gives 1.42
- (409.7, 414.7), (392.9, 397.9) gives 2.05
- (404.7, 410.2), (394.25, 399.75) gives 1.55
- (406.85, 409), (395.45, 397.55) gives 2.22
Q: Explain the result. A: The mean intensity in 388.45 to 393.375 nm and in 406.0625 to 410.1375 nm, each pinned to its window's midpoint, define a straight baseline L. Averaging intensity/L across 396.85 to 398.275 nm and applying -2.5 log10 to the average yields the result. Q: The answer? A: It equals 0.24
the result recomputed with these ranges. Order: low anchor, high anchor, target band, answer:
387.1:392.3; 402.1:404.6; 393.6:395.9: 0.26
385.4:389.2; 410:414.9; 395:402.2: -0.11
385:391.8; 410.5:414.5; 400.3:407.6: -0.23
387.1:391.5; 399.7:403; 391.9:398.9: 0.41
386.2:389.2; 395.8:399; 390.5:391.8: -0.20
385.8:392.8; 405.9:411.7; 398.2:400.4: -0.20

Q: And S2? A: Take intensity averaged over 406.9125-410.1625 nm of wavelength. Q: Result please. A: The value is 43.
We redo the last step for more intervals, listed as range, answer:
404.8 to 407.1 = 42.5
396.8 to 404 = 39.3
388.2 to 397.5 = 23.5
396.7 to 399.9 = 32.5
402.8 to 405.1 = 44.2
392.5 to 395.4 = 21.2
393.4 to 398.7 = 24.6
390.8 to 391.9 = 29.3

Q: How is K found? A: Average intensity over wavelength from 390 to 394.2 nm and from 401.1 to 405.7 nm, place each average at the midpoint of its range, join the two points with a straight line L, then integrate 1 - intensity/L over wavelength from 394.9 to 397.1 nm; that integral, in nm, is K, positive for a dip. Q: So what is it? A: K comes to 0.53 nm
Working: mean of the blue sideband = 22.9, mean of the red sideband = 44.2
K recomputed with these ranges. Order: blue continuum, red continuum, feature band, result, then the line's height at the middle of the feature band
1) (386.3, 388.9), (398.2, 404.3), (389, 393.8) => 0.68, 28.3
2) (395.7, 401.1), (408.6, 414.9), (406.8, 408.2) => -0.13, 38.6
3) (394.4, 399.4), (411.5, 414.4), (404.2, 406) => -0.40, 35.3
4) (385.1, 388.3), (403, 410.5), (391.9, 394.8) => 0.83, 28.2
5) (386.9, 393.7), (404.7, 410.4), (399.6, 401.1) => -0.30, 34.6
